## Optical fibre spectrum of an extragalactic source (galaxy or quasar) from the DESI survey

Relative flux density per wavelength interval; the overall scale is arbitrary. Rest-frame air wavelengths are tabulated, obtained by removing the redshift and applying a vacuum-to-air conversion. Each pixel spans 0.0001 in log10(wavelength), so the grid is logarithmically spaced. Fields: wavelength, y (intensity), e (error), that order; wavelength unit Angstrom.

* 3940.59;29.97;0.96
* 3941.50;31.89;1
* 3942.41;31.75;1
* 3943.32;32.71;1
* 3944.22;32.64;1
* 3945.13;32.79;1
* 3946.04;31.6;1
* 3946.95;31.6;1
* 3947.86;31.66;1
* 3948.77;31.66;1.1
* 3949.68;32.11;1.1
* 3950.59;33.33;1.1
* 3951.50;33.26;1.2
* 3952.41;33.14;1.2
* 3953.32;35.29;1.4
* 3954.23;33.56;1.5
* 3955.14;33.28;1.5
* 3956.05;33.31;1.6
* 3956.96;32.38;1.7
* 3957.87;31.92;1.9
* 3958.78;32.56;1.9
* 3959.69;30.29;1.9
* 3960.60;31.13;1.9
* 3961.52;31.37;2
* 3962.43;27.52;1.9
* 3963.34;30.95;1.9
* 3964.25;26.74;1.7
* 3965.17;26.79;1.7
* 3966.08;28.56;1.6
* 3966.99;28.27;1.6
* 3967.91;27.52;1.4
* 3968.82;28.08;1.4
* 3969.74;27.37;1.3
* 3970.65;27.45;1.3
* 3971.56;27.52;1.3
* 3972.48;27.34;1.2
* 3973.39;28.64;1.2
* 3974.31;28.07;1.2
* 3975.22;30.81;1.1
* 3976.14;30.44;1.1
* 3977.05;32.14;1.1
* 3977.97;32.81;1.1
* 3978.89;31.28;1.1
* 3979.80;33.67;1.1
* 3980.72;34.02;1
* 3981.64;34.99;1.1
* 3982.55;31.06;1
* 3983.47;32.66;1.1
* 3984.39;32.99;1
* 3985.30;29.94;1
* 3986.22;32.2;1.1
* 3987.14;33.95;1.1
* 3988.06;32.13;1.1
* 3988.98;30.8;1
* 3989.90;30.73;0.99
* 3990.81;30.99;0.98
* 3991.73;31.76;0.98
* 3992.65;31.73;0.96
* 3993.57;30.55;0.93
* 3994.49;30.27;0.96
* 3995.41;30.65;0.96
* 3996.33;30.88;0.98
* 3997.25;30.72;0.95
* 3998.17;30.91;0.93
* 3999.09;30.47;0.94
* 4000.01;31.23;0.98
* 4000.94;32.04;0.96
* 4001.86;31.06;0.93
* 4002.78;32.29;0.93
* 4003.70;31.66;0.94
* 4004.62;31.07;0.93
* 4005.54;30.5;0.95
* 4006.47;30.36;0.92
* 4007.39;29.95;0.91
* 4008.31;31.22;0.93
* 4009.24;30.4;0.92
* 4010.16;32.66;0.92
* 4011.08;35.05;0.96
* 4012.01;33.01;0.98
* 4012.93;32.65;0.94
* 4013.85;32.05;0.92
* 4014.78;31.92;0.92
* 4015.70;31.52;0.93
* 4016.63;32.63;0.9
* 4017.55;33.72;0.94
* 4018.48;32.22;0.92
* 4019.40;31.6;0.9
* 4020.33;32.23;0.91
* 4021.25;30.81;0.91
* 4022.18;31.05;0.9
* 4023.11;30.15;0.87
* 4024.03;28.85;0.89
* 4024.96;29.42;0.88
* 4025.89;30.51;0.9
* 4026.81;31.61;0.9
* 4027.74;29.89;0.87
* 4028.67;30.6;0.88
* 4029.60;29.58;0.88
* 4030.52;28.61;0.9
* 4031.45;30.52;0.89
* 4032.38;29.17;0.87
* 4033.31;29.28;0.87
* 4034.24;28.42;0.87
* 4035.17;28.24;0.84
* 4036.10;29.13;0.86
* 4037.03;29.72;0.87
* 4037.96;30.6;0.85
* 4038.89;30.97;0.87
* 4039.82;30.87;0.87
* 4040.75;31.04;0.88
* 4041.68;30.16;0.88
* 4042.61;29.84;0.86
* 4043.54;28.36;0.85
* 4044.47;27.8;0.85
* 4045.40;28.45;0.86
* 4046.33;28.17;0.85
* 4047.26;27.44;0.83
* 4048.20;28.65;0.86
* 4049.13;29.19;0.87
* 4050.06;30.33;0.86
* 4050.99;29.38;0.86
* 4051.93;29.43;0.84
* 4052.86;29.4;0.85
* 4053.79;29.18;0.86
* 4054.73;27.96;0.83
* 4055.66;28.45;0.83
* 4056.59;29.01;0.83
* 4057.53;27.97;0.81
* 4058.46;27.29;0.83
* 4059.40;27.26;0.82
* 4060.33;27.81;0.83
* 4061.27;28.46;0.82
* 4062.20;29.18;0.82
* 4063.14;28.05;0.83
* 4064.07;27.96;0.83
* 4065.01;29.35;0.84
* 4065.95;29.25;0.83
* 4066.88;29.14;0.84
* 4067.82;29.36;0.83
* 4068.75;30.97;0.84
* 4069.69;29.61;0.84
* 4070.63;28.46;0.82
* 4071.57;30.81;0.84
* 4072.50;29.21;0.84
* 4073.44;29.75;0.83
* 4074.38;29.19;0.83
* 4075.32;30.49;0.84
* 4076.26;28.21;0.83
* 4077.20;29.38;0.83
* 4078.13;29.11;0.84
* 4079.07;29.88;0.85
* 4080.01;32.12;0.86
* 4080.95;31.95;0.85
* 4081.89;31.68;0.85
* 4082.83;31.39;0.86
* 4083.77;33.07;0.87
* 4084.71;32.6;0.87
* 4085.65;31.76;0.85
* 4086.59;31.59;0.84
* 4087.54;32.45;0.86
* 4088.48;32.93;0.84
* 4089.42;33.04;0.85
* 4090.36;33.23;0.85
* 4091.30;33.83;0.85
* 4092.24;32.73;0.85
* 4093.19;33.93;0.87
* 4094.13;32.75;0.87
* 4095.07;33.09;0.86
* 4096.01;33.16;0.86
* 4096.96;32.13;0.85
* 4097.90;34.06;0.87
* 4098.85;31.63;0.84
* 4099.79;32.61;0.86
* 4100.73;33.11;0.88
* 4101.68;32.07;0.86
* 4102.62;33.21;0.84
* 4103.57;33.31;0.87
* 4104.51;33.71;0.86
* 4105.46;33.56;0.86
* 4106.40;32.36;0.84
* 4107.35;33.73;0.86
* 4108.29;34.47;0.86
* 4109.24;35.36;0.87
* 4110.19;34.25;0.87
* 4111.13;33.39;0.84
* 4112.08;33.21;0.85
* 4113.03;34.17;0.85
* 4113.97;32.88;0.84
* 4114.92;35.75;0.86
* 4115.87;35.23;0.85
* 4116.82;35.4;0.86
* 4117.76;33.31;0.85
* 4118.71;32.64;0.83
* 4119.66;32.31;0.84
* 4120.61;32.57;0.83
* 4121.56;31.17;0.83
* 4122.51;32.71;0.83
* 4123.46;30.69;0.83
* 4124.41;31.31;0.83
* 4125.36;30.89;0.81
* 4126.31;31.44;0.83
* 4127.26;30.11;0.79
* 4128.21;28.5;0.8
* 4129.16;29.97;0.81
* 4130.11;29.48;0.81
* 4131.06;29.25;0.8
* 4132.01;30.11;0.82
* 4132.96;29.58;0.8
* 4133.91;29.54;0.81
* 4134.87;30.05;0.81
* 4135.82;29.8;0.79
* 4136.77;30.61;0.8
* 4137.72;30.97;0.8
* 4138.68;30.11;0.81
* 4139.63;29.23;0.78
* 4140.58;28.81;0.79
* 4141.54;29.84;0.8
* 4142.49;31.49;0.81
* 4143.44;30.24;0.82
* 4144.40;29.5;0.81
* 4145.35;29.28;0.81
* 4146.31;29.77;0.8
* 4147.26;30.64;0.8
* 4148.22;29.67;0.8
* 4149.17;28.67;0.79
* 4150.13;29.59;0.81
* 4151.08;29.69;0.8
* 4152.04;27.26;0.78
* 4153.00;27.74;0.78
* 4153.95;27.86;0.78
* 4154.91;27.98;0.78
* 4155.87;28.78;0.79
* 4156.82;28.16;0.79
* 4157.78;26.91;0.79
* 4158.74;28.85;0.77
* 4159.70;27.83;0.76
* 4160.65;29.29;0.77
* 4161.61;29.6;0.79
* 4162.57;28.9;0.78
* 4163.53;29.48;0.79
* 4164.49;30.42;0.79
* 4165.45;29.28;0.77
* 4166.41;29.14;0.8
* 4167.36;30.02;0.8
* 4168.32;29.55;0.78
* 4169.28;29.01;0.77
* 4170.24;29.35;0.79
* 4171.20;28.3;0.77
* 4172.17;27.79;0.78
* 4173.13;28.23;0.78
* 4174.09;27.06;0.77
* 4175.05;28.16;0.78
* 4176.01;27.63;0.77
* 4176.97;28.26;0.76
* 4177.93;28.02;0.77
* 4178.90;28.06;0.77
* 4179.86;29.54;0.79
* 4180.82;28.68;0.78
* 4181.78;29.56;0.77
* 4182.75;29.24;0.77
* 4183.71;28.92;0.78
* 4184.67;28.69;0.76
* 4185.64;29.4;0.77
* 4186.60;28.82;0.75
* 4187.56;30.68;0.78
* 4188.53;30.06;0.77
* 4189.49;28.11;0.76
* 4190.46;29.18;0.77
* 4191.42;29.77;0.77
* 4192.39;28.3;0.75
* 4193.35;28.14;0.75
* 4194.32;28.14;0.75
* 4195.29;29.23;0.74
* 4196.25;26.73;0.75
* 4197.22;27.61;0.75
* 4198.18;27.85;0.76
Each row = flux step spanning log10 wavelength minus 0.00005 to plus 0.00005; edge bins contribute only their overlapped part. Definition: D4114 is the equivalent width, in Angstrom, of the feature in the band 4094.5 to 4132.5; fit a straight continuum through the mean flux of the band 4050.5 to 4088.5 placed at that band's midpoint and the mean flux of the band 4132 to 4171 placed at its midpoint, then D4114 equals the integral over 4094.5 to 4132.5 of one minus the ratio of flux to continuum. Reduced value -3.9 Angstrom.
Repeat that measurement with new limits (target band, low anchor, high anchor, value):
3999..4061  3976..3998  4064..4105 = 2.9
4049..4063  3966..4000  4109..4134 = 1.2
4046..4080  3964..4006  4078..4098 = 3.2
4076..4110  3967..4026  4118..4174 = -2.7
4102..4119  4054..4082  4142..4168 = -2.7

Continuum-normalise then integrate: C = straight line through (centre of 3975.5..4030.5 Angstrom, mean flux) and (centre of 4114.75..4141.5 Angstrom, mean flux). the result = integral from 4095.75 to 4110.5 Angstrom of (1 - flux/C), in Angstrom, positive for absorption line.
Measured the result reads -1.0 Angstrom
